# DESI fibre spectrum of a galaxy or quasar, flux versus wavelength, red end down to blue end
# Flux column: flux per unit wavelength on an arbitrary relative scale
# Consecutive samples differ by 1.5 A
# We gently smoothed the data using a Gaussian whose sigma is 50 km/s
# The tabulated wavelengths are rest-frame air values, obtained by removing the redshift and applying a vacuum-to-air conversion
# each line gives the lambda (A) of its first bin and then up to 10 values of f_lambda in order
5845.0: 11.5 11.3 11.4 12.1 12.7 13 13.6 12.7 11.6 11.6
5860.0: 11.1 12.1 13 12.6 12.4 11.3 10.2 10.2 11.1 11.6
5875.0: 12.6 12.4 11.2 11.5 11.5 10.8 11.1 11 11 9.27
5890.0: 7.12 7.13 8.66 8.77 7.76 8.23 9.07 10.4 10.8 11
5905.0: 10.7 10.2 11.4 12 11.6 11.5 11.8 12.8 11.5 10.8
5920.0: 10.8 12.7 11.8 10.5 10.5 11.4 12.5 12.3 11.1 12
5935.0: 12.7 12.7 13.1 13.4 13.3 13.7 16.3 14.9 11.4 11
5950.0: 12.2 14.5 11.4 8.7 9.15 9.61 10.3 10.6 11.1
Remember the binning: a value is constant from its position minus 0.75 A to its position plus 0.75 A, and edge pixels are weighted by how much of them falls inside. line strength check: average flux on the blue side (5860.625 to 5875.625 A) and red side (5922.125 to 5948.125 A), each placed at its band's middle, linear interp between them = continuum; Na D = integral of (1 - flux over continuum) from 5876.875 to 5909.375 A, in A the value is 5.4 A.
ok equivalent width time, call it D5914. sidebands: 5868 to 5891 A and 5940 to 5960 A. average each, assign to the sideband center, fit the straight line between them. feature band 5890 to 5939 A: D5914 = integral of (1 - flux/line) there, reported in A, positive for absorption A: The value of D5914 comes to 2.3 A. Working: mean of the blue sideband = 10.8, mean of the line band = 10.9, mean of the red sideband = 12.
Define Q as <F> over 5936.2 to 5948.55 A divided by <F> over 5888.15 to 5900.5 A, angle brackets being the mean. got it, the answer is 1.61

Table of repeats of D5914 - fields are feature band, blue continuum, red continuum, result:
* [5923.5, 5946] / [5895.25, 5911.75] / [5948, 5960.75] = -4.3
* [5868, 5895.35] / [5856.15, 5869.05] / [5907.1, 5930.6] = 3.2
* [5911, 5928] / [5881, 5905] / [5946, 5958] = -2.0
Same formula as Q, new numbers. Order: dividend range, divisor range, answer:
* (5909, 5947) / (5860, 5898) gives 1.16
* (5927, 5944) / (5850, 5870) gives 1.05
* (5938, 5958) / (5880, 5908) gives 1.26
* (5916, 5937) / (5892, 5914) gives 1.15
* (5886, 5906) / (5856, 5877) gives 0.79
